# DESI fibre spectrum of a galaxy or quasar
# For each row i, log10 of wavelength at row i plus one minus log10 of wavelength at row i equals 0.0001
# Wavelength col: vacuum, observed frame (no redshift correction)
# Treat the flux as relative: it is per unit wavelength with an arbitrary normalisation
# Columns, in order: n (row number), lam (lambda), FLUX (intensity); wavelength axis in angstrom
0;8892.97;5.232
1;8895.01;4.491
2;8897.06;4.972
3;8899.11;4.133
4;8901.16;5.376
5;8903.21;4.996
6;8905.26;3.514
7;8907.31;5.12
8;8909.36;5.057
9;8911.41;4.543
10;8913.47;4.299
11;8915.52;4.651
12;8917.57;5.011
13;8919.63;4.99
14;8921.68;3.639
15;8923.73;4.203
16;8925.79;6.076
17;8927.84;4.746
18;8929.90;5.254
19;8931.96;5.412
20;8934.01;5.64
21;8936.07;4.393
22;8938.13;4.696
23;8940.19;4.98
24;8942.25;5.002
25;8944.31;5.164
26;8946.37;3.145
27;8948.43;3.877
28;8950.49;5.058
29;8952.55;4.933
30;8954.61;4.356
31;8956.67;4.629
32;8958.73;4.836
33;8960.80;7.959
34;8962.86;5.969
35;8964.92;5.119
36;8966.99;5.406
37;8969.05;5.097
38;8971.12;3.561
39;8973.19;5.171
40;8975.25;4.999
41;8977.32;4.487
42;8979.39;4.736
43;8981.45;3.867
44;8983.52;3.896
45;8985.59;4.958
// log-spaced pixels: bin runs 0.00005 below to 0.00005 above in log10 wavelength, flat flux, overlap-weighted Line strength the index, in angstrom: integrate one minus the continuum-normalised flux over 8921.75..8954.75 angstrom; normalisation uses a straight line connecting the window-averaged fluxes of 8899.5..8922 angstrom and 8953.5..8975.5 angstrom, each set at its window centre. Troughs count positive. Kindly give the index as 1.0 angstrom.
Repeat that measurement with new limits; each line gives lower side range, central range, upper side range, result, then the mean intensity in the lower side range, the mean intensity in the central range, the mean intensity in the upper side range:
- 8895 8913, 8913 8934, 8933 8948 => -0.89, 4.69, 4.88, 4.68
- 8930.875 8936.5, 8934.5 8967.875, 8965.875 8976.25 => 0.41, 5.23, 4.98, 4.85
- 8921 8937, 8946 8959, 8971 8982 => 0.87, 4.95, 4.45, 4.57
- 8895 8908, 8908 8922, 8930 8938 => 0.53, 4.66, 4.66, 5.11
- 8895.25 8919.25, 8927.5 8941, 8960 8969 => 0.65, 4.7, 5.03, 5.96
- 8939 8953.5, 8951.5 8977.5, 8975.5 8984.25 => -4.03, 4.59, 5.14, 4.33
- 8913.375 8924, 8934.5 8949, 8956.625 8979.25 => 0.90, 4.5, 4.52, 5.21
